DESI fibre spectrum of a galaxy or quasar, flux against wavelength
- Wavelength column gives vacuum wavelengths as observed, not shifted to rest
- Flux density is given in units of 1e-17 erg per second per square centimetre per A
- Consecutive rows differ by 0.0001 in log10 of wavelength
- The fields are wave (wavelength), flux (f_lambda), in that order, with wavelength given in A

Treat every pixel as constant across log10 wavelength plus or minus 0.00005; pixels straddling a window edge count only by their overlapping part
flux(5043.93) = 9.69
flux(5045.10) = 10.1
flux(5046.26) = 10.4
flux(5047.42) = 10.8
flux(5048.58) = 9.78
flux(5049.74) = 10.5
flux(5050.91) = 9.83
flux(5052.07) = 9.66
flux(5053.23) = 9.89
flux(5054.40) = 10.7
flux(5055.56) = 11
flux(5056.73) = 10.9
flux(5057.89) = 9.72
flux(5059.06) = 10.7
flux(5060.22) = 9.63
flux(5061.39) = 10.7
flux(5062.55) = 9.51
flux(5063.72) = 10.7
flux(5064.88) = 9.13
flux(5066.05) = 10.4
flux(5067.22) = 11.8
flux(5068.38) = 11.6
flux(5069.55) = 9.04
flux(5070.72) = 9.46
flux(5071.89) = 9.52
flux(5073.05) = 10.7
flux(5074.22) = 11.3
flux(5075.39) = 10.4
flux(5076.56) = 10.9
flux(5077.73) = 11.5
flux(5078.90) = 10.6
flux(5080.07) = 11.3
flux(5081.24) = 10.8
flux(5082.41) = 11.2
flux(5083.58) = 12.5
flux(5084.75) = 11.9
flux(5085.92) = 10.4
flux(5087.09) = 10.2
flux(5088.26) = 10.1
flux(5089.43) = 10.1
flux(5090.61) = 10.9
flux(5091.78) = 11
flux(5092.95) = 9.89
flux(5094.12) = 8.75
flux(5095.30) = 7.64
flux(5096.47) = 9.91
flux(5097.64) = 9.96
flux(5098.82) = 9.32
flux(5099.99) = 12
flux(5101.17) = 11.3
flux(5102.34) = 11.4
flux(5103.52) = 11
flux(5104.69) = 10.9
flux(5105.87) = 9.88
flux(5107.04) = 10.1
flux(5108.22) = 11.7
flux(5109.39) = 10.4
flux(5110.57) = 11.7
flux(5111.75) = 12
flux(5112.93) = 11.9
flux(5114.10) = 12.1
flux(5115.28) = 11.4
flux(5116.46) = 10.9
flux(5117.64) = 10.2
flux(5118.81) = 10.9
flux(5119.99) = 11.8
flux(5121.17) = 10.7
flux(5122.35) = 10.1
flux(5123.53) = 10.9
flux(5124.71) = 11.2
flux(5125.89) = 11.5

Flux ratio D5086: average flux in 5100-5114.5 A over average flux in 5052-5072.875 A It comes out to 1.1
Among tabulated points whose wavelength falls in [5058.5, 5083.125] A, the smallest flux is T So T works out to 9.04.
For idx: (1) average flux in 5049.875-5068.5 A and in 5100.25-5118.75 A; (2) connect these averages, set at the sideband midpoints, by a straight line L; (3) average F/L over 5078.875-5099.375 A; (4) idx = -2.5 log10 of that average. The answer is 0.05 mag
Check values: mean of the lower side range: 10.3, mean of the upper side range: 11.1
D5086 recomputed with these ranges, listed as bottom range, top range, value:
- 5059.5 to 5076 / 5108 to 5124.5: 1.09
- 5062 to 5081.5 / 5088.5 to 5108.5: 0.98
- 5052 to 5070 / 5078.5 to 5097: 1.01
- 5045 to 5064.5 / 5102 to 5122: 1.08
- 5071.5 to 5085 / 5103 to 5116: 1.01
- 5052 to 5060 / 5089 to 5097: 0.94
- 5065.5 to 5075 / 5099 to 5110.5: 1.04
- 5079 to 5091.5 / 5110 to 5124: 1.03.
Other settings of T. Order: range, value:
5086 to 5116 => 7.64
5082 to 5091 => 10.1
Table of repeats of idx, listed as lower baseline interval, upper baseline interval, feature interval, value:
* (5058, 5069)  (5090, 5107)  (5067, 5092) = -0.04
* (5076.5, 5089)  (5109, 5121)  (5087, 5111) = 0.08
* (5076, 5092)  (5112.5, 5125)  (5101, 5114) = -0.01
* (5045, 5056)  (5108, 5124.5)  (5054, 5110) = 0.02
